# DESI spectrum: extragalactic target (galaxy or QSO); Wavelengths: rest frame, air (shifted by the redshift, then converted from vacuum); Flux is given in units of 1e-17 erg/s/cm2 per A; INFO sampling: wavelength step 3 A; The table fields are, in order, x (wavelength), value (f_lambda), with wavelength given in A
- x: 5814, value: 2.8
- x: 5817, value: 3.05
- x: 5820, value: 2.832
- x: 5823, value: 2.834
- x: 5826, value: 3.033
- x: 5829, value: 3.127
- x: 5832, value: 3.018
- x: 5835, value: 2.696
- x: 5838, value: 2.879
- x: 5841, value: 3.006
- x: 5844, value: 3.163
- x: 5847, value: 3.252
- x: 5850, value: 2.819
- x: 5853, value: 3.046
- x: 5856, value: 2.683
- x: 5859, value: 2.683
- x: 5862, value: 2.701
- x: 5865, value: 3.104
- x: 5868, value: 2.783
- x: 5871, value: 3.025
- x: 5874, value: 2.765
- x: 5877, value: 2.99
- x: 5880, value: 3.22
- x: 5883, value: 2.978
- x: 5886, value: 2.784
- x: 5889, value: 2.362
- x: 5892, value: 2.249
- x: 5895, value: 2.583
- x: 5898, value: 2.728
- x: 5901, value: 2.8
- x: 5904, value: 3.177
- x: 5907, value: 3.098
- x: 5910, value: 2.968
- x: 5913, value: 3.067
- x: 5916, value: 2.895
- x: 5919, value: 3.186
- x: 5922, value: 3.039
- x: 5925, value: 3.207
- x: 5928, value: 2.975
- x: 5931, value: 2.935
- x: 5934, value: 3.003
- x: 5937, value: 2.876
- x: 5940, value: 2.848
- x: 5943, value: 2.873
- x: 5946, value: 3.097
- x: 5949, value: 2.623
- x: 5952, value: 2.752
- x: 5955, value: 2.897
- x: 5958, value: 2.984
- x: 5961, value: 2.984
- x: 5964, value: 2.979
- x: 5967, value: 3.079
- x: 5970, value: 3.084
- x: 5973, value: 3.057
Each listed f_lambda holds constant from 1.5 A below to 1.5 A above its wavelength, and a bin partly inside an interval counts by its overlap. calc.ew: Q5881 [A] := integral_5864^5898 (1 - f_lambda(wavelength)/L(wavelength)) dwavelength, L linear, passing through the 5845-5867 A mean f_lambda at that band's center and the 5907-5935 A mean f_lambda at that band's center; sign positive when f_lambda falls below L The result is 1.8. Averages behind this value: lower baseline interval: 2.9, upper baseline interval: 3.03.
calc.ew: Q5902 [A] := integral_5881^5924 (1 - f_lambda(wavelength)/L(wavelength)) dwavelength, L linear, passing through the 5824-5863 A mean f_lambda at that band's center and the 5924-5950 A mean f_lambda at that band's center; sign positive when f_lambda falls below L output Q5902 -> 1.1 A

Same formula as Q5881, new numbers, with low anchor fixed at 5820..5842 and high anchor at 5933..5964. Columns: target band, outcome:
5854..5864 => 0.7 A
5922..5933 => -0.5 A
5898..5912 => -0.4 A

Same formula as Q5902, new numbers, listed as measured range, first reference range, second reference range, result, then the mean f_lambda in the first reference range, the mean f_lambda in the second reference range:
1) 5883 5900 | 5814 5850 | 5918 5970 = 2.2 A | 2.97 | 2.96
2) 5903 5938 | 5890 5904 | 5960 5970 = -3.3 A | 2.64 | 3.03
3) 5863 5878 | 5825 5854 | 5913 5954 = 0.3 A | 3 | 2.95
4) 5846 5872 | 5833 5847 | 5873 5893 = 0.0 A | 2.97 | 2.78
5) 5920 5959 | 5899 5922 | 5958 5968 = 1.0 A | 3.02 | 3.01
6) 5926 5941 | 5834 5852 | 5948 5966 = -0.2 A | 2.98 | 2.88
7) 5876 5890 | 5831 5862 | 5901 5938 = 0.4 A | 2.91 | 3.03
